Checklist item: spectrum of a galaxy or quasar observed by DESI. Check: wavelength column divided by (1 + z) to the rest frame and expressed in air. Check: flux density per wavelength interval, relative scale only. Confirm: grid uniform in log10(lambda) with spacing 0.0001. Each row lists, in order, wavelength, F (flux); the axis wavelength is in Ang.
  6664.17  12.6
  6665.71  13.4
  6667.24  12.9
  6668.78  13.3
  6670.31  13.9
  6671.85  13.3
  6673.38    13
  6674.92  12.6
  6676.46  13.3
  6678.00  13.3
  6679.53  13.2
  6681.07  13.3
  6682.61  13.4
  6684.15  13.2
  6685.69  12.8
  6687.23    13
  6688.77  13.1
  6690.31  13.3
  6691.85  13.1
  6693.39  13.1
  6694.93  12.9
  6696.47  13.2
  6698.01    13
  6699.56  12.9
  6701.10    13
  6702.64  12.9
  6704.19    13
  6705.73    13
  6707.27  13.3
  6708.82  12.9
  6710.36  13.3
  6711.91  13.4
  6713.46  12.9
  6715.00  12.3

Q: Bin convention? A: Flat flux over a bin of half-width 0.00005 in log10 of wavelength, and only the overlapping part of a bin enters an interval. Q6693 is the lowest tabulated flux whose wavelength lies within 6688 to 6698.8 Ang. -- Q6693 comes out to 12.9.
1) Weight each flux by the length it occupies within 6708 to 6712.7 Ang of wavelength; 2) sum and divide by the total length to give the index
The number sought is 13.2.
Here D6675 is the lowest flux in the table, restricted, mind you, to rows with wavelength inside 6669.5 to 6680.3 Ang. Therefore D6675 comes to 12.6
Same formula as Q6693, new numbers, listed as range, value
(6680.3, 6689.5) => 12.8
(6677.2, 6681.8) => 13.2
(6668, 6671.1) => 13.3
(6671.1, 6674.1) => 13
